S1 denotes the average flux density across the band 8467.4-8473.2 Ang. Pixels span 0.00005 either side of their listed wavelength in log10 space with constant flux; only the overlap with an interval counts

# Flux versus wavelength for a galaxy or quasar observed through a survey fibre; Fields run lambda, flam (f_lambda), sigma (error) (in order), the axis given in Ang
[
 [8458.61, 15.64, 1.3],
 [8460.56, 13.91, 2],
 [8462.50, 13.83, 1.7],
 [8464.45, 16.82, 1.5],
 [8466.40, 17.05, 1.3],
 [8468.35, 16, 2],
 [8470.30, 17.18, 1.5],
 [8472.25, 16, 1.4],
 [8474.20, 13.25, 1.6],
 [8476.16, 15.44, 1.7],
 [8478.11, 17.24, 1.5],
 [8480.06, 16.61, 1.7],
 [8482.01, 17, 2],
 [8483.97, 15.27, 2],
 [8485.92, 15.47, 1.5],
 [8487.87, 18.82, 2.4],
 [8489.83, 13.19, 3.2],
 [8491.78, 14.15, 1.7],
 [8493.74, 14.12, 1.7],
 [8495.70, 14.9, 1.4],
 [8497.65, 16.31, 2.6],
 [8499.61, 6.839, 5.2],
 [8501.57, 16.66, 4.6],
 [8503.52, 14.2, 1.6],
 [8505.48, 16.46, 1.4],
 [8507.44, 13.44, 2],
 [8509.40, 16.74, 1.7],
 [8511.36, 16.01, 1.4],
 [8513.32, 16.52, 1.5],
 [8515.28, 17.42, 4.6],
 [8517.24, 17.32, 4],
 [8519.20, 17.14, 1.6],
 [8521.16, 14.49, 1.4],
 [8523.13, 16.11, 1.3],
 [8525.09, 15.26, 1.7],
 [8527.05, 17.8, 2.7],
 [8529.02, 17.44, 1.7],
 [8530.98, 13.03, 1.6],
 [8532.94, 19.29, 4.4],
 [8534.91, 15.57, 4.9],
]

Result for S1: 16.4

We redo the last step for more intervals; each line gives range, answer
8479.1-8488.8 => 16.6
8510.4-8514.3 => 16.3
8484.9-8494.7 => 15.2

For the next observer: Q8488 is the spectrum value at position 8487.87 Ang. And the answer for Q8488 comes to 18.82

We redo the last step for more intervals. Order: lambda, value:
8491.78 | 14.15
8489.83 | 13.19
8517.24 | 17.32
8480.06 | 16.61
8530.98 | 13.03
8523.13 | 16.11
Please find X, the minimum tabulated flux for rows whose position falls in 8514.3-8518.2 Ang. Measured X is 17.32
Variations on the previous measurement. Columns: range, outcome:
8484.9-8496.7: 13.19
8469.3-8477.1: 13.25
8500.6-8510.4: 13.44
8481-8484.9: 15.27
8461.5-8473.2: 13.83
